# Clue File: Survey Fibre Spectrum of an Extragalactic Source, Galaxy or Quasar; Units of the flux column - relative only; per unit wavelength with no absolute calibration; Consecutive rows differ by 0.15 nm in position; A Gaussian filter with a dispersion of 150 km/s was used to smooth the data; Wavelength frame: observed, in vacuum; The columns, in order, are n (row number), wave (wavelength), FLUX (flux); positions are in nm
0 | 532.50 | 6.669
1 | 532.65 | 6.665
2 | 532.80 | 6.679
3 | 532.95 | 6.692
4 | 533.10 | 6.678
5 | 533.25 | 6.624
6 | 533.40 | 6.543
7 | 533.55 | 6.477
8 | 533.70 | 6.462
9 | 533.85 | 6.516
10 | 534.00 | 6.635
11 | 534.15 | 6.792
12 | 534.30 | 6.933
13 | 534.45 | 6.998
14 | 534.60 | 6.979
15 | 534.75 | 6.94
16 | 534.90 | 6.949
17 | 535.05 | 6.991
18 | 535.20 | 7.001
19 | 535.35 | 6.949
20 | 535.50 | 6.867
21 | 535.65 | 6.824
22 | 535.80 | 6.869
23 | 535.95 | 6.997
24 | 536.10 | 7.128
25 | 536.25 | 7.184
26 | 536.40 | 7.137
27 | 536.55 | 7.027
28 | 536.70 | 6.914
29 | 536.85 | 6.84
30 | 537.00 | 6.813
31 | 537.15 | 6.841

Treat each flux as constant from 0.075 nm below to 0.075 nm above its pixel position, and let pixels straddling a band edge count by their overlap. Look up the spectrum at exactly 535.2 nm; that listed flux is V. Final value 7.001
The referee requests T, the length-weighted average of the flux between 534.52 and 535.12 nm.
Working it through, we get 6.96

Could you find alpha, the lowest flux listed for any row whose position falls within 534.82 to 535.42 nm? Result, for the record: 6.949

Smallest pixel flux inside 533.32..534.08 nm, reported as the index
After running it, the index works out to 6.462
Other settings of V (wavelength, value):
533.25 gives 6.624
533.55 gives 6.477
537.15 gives 6.841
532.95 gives 6.692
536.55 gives 7.027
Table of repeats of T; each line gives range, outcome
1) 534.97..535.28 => 6.99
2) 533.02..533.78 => 6.56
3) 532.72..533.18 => 6.68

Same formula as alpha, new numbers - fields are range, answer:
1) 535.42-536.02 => 6.824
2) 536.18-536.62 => 7.027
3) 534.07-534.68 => 6.792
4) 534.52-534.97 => 6.94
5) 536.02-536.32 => 7.128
